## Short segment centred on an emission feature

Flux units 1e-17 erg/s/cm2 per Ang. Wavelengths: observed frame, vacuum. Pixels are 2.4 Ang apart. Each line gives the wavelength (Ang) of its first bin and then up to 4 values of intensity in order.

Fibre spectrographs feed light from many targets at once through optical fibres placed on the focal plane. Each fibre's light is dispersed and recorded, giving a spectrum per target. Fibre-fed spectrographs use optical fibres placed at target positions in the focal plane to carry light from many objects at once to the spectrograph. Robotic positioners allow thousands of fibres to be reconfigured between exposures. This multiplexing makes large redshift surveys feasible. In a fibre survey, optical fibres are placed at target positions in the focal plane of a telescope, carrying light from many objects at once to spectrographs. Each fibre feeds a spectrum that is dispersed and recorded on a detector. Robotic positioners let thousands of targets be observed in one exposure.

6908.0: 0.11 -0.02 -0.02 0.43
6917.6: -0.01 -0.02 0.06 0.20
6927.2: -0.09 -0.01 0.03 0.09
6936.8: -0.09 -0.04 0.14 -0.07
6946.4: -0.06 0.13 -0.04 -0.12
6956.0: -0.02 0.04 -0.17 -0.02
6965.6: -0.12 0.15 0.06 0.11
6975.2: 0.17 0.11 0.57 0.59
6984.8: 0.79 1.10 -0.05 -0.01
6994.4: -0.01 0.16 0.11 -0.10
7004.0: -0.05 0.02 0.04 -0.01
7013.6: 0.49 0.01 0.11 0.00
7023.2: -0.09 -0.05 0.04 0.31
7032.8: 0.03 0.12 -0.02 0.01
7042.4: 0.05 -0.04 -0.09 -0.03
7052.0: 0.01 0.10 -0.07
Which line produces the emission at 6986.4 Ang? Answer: [O II] 3727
